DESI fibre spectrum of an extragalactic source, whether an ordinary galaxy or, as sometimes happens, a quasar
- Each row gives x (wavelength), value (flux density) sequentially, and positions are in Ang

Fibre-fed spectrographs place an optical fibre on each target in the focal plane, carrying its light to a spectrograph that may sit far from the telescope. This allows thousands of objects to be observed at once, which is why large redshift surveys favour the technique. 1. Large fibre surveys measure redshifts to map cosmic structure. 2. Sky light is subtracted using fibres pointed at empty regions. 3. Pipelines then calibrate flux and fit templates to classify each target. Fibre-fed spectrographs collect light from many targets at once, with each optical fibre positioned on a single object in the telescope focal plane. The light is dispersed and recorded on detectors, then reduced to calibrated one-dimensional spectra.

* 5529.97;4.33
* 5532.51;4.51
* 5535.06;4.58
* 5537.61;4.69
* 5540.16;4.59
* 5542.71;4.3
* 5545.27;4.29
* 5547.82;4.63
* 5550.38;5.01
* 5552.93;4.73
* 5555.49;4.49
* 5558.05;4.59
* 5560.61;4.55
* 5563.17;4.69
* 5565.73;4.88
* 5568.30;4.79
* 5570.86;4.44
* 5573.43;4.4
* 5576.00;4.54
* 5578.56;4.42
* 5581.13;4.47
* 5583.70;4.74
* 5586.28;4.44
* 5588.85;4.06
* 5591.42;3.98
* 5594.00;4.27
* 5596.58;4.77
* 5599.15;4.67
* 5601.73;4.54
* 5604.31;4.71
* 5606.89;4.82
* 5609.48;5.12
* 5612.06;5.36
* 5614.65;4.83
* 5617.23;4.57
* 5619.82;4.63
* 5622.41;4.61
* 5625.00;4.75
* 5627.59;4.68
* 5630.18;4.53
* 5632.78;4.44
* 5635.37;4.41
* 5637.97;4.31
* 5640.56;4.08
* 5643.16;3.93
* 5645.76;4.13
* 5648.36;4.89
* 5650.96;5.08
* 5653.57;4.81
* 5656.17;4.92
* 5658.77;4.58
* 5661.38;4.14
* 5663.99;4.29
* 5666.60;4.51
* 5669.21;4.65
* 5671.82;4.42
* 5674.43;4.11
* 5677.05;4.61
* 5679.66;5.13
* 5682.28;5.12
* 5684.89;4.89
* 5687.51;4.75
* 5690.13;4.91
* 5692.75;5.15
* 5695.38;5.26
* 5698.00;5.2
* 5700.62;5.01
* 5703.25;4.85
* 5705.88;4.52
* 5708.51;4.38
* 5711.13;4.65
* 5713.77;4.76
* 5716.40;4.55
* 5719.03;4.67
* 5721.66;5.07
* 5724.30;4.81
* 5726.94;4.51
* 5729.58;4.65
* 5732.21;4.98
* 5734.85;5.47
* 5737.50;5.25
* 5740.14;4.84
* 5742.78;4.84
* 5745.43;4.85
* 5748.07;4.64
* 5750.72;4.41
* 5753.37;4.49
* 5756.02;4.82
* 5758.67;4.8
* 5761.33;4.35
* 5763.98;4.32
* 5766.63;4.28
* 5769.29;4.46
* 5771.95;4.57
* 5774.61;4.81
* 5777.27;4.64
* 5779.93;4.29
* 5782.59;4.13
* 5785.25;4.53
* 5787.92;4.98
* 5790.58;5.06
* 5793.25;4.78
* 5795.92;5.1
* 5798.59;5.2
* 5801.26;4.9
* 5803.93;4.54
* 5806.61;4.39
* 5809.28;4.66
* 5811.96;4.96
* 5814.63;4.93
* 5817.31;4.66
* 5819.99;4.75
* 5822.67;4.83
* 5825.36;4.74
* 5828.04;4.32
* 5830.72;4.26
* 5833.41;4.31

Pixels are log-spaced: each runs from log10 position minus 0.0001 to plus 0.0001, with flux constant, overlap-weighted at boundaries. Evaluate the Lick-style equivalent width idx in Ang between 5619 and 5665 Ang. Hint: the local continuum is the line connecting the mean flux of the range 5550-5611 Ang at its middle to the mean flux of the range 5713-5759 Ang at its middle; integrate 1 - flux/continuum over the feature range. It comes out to 1.6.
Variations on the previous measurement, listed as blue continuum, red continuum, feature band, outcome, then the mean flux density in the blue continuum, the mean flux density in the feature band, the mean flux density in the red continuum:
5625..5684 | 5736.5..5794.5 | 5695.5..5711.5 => -0.79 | 4.54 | 4.81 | 4.64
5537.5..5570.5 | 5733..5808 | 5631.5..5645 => 1.24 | 4.63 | 4.23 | 4.71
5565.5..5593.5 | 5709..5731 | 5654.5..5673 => 0.36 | 4.45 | 4.51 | 4.7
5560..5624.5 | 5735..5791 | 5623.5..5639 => 0.33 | 4.61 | 4.52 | 4.65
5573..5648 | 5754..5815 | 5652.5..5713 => -1.92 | 4.53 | 4.73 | 4.67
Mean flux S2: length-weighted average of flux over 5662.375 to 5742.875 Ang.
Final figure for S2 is 4.8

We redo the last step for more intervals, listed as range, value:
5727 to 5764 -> 4.77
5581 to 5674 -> 4.56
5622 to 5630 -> 4.67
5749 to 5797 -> 4.6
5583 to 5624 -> 4.63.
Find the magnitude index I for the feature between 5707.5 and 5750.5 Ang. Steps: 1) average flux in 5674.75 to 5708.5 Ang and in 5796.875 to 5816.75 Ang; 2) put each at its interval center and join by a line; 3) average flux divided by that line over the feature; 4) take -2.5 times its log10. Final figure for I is 0.015 mag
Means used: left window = 4.9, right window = 4.8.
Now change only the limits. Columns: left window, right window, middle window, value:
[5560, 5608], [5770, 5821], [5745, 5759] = 0.01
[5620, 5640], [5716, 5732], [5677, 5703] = -0.08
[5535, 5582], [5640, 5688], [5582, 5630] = -0.01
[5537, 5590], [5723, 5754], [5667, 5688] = 0.01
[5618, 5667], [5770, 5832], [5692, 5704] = -0.12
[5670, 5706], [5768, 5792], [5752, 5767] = 0.03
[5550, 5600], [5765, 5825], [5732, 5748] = -0.08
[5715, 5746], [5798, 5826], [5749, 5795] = 0.06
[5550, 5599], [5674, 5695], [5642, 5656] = 0.04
